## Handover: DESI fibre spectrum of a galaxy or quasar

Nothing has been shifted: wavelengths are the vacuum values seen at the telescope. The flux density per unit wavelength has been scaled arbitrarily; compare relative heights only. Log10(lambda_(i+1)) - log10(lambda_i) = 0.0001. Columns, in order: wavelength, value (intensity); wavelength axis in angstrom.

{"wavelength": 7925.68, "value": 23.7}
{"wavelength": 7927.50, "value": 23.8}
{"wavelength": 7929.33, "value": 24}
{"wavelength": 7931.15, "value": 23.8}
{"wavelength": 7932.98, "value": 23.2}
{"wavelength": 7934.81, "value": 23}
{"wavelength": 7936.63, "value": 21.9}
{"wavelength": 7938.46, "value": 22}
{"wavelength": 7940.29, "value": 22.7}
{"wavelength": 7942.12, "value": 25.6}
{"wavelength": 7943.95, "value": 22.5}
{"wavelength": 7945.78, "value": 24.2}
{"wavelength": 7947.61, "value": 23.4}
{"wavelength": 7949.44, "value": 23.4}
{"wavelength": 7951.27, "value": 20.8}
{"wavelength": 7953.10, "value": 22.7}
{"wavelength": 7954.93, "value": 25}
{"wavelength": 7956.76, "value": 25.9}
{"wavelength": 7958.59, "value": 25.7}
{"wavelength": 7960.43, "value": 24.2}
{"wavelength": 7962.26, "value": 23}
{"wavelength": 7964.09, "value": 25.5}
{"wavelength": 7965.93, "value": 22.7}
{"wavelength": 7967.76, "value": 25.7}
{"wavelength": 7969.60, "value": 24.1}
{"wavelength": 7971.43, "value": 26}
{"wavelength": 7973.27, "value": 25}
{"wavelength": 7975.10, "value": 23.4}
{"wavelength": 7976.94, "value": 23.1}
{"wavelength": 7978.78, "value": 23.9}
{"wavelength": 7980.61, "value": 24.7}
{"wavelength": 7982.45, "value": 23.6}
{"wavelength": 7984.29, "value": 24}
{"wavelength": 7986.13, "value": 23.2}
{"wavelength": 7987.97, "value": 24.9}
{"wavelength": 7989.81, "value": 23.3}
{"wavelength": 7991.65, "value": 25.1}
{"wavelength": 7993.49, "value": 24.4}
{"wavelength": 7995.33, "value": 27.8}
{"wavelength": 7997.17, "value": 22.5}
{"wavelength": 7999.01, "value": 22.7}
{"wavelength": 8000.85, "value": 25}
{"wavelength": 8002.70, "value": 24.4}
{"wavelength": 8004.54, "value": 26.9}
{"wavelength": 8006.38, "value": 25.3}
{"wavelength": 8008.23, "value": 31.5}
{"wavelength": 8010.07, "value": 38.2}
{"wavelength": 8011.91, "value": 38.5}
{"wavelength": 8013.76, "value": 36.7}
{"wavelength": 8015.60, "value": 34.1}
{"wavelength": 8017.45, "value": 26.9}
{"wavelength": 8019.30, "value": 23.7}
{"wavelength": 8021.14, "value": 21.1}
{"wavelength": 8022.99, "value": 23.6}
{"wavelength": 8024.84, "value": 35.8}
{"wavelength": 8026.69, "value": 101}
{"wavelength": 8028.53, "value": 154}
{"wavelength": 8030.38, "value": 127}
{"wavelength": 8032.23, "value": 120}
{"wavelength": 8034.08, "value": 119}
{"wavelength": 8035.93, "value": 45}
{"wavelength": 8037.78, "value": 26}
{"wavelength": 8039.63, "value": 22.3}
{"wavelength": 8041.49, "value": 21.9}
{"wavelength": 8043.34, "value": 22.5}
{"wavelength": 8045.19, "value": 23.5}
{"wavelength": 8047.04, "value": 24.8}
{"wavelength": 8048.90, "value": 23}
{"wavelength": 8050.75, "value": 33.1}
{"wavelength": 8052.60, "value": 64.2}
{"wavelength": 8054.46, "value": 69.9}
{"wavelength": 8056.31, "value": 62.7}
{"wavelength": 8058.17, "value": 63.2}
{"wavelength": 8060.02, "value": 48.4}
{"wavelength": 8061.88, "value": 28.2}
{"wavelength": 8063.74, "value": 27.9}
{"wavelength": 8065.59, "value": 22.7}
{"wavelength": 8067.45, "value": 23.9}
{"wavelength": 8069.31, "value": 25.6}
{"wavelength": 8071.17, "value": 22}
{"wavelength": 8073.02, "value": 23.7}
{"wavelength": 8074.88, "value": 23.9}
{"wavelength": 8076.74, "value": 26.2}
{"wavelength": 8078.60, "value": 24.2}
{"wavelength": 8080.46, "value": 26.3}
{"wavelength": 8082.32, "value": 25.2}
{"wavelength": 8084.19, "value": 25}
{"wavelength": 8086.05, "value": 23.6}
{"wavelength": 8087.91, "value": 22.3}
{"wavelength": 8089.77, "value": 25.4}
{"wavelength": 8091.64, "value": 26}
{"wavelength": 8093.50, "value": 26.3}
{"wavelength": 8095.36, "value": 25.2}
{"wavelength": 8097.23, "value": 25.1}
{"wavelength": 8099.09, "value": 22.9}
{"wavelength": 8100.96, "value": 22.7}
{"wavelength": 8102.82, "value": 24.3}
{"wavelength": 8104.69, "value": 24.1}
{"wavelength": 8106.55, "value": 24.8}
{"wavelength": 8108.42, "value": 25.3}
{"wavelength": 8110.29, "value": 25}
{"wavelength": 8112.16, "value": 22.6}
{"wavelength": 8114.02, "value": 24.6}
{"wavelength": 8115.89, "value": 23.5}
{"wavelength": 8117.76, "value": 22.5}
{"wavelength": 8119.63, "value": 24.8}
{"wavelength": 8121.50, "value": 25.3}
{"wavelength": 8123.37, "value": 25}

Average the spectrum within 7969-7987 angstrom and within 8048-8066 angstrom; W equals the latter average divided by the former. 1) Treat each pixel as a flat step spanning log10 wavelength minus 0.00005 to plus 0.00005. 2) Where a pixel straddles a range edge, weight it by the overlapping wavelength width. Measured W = 1.87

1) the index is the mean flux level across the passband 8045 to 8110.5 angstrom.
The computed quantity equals 30.1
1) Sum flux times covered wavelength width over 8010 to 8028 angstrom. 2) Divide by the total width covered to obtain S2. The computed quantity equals 40.5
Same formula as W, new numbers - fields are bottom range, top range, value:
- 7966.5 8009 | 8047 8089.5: 1.34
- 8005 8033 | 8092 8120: 0.44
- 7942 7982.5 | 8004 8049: 2.01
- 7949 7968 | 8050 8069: 1.83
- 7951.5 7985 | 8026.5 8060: 2.52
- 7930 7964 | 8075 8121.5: 1.04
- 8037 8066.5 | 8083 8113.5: 0.67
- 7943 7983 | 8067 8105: 1.02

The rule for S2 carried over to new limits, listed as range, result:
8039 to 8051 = 24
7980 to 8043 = 41.5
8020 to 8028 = 50.2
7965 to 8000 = 24.2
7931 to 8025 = 25.3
